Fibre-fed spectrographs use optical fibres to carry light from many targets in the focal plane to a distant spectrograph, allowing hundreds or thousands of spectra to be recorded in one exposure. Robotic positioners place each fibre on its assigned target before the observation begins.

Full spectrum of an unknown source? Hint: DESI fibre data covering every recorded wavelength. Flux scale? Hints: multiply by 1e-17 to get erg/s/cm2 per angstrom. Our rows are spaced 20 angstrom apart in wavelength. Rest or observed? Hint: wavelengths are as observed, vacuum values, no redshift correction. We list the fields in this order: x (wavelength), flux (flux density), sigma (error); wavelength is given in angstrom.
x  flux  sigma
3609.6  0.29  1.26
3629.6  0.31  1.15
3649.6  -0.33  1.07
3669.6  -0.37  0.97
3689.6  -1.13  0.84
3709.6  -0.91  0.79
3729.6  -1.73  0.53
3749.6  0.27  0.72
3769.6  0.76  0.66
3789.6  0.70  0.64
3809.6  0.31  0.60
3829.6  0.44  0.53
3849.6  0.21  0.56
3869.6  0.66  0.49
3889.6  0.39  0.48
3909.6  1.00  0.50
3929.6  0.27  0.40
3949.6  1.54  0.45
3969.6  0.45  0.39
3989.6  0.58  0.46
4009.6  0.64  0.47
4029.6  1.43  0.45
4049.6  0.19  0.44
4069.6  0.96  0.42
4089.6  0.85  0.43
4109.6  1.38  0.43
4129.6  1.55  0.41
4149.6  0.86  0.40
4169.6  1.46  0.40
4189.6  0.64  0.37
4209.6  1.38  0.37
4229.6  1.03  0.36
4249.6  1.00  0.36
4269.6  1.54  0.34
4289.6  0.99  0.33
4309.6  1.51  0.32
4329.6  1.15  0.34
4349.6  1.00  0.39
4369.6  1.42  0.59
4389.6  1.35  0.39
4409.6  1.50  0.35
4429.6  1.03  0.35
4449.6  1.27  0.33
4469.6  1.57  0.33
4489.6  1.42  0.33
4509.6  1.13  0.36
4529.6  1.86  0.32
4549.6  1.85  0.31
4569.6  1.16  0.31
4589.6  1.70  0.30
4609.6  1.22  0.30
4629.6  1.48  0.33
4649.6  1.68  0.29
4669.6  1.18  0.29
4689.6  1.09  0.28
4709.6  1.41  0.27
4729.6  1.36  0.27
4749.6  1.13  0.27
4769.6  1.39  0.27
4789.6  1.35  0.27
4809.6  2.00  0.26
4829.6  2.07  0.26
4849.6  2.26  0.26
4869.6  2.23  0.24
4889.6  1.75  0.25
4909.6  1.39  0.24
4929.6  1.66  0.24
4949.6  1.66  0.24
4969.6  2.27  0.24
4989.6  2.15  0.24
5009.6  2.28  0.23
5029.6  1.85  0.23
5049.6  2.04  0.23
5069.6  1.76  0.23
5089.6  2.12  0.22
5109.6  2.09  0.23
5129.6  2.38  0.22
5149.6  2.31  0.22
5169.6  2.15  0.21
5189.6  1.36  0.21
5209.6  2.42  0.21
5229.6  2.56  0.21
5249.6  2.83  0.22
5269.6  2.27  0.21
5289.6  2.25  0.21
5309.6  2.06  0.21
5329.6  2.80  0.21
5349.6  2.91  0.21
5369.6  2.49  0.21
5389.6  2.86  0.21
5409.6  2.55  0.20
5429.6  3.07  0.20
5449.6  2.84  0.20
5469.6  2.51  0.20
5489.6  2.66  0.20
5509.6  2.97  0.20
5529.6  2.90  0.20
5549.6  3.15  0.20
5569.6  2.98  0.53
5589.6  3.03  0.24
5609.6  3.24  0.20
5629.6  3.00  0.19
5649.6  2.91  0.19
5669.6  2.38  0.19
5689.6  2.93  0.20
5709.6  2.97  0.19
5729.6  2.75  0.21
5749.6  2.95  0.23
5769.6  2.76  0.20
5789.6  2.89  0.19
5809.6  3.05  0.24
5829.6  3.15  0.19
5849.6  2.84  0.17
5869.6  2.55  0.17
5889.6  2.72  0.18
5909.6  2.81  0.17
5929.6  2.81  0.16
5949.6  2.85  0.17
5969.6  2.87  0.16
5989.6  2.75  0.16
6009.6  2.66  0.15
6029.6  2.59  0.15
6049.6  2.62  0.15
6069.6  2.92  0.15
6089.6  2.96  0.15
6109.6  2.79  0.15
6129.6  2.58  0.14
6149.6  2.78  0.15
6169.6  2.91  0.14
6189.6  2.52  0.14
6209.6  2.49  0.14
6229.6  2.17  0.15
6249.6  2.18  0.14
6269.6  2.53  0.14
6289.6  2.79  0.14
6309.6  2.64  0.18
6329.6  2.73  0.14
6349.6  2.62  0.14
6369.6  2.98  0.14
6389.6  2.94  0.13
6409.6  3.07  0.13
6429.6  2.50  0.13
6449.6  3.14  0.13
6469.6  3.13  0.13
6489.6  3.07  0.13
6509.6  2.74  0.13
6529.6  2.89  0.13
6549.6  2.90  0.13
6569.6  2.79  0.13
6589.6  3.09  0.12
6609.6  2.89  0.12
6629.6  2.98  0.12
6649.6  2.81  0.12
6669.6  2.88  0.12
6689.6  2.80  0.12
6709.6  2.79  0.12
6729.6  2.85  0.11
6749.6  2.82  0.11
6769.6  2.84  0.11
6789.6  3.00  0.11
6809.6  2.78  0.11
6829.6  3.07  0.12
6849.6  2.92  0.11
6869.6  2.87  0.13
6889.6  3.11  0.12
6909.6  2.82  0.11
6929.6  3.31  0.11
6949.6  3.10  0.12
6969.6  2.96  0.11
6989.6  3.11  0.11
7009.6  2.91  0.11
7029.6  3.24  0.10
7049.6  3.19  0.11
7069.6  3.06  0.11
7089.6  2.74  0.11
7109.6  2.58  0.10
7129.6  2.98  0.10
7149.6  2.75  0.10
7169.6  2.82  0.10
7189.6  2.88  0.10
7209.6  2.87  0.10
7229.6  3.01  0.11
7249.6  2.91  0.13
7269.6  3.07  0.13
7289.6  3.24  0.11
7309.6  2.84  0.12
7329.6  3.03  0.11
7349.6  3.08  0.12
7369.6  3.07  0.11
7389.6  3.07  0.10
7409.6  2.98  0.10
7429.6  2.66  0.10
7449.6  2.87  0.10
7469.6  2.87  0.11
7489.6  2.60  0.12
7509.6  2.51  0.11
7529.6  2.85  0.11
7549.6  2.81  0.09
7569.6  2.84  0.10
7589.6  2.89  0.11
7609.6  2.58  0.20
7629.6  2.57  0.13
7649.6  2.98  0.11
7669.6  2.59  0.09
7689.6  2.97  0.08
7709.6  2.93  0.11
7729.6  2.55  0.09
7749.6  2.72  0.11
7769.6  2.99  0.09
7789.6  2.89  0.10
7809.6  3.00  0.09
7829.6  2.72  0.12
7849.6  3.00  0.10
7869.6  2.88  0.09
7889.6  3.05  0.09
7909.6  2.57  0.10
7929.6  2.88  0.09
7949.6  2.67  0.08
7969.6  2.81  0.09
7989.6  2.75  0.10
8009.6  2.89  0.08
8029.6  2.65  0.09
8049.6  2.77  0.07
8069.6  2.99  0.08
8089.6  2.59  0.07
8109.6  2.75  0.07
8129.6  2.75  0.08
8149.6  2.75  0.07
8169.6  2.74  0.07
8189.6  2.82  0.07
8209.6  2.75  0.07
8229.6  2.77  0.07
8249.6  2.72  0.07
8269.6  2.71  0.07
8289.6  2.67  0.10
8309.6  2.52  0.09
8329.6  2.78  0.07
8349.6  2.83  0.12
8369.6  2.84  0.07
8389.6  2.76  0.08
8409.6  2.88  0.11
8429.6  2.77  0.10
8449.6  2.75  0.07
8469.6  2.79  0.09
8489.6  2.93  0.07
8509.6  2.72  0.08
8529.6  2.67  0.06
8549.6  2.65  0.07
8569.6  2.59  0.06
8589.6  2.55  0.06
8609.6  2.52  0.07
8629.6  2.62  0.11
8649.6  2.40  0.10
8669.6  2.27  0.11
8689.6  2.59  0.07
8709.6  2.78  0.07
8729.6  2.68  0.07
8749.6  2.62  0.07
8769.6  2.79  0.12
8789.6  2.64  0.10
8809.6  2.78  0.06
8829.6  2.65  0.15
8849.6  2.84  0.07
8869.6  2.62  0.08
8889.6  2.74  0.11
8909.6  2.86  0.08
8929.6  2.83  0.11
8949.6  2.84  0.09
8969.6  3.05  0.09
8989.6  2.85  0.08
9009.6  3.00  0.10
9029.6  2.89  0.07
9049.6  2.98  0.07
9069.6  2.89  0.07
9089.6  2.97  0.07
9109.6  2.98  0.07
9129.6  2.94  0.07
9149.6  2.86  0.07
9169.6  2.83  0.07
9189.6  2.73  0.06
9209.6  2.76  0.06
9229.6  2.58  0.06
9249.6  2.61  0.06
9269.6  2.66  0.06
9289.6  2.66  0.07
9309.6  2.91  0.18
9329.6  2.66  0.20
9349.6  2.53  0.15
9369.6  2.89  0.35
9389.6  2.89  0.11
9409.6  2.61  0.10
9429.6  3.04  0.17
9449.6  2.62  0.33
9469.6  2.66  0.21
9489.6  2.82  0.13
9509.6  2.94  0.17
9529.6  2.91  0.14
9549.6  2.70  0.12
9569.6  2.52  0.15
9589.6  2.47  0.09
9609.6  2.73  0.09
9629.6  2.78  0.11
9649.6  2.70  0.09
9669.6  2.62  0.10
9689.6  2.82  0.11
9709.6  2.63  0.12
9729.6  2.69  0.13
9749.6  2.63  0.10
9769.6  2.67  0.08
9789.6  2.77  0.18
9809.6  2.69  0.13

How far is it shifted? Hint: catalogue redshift 0.205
